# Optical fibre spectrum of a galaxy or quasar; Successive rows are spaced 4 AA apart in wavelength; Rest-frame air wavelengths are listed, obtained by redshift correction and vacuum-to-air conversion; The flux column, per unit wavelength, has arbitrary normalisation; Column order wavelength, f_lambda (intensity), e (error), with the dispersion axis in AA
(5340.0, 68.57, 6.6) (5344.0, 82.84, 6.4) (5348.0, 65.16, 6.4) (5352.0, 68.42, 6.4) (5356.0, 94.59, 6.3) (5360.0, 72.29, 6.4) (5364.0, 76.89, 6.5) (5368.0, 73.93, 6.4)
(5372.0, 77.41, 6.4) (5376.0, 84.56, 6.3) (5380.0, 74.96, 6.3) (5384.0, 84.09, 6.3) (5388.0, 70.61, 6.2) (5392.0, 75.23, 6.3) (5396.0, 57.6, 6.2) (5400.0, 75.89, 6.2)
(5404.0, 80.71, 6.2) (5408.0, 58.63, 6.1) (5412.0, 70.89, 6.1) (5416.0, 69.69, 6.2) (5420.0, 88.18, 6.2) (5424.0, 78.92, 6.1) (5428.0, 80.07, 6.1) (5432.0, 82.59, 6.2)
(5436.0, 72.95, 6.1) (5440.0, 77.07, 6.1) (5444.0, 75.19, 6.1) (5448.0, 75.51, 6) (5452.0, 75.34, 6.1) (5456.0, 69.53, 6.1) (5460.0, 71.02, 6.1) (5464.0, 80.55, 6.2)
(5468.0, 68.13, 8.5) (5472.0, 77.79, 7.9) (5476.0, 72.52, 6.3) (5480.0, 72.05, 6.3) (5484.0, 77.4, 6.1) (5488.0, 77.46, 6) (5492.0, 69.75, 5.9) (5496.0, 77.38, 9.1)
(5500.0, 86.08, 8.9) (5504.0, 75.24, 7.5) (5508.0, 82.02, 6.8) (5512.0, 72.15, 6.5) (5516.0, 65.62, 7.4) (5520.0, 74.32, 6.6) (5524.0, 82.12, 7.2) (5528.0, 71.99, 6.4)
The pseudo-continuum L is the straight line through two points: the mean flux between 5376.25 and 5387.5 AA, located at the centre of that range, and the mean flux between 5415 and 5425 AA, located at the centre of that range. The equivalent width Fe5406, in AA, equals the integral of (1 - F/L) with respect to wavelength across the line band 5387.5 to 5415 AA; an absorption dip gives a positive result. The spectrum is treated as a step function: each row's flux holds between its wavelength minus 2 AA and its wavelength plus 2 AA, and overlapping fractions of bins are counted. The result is 3.32 AA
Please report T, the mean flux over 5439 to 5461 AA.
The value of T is 73.9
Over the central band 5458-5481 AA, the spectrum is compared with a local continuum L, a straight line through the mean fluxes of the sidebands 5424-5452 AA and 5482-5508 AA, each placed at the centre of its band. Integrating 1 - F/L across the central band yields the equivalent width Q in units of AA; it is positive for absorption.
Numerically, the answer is 1.09 AA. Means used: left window 77.2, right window 77.6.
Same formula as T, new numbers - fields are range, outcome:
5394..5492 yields 74.3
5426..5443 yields 78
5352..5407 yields 76.2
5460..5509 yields 76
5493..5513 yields 78.5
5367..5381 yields 78.2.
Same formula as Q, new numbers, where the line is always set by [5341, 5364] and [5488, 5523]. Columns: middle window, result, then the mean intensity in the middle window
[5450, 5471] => 0.7 AA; 73.1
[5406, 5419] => 1.4 AA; 68.1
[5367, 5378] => -0.4 AA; 79.1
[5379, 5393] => 0.0 AA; 76.4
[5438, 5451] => 0.0 AA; 75.9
